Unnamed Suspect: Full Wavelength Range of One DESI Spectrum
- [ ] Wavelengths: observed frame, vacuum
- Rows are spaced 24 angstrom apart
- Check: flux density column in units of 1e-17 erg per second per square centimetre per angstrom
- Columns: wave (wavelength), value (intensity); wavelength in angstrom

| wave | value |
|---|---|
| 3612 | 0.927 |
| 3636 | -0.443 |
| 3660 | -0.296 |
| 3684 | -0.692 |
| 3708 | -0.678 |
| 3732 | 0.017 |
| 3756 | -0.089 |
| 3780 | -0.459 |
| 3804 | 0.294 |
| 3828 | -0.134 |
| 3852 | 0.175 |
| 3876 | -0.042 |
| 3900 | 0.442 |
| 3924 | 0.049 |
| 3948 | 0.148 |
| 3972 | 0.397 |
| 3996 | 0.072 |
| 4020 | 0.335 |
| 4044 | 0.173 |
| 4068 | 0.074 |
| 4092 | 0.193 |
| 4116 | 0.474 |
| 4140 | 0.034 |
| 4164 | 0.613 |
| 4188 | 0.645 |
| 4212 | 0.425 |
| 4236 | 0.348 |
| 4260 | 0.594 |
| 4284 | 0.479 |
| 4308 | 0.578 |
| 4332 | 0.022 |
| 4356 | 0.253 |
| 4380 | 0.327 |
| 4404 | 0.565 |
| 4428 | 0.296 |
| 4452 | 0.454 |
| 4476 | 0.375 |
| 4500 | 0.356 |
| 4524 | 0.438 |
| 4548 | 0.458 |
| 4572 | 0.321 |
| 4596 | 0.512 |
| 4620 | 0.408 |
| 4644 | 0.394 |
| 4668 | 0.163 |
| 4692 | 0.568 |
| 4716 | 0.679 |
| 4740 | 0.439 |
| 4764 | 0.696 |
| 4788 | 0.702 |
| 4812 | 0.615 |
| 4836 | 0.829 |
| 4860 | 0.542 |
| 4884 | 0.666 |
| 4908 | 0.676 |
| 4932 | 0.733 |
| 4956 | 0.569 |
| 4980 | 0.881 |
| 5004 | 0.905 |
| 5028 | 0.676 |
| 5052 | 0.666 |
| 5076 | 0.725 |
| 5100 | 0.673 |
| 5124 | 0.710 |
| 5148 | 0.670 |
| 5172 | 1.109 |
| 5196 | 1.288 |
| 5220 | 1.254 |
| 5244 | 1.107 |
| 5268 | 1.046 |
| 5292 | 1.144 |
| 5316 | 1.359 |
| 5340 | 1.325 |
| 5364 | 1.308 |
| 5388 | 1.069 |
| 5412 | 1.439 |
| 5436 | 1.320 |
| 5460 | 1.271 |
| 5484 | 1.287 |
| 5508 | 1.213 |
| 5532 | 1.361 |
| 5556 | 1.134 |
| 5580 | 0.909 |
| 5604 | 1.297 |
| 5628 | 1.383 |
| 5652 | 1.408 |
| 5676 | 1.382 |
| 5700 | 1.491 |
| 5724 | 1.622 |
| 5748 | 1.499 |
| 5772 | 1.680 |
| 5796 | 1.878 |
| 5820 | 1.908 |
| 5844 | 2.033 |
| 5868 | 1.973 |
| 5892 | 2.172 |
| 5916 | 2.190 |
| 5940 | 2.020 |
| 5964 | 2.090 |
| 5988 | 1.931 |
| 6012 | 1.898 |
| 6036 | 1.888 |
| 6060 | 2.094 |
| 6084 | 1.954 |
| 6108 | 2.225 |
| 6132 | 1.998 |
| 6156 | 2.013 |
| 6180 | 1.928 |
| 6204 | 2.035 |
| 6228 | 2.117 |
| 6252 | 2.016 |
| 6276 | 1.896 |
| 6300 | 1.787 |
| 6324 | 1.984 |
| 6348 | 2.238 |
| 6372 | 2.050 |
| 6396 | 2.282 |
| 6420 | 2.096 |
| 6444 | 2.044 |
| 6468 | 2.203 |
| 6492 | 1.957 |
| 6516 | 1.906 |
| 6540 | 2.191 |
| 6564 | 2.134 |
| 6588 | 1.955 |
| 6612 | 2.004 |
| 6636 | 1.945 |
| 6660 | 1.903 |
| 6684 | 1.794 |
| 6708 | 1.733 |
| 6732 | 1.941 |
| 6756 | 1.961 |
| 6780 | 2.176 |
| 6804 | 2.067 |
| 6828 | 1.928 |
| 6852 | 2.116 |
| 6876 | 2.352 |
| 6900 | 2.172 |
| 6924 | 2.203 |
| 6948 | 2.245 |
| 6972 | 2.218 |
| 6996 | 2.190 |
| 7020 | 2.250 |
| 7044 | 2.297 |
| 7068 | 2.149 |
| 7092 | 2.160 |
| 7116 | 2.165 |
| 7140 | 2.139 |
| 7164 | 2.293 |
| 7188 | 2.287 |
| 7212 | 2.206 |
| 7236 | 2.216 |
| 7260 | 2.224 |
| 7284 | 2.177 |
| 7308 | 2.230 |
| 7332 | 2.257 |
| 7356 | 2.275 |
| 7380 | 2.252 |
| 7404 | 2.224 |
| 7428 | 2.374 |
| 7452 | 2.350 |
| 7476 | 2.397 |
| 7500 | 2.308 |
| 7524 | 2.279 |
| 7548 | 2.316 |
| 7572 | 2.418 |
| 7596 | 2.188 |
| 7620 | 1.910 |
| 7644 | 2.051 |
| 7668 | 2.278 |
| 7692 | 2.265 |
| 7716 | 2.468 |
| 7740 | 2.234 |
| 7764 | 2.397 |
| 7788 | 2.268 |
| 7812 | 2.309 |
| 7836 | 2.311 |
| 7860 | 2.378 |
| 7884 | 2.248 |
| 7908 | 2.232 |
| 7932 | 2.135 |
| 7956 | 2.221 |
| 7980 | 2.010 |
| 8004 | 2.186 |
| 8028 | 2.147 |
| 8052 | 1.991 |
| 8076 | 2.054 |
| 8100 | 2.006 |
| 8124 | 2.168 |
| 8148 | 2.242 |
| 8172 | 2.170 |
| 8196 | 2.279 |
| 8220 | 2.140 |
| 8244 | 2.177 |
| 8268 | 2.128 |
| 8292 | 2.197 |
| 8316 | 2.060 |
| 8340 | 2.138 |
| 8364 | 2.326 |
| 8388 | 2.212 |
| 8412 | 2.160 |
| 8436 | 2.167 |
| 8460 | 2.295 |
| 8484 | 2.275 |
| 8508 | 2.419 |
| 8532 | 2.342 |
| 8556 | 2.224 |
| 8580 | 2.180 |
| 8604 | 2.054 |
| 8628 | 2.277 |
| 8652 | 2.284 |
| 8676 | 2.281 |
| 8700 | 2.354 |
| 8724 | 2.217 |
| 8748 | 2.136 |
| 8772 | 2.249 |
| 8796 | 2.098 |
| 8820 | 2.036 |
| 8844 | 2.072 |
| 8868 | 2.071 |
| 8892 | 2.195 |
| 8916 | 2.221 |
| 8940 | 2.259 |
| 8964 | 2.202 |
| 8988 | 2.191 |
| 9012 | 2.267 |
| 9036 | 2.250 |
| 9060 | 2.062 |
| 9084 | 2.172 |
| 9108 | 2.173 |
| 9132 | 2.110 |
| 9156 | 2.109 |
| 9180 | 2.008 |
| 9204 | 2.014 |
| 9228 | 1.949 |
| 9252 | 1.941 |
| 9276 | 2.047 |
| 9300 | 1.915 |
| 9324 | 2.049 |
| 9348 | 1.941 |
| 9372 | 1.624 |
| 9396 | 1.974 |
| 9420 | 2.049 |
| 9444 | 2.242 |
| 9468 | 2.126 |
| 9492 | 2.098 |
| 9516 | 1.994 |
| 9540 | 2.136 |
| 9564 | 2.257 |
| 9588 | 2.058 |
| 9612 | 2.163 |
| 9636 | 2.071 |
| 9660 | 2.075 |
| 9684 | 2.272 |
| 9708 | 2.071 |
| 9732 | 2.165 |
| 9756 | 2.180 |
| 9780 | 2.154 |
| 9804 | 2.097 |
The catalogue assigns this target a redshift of 0.29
